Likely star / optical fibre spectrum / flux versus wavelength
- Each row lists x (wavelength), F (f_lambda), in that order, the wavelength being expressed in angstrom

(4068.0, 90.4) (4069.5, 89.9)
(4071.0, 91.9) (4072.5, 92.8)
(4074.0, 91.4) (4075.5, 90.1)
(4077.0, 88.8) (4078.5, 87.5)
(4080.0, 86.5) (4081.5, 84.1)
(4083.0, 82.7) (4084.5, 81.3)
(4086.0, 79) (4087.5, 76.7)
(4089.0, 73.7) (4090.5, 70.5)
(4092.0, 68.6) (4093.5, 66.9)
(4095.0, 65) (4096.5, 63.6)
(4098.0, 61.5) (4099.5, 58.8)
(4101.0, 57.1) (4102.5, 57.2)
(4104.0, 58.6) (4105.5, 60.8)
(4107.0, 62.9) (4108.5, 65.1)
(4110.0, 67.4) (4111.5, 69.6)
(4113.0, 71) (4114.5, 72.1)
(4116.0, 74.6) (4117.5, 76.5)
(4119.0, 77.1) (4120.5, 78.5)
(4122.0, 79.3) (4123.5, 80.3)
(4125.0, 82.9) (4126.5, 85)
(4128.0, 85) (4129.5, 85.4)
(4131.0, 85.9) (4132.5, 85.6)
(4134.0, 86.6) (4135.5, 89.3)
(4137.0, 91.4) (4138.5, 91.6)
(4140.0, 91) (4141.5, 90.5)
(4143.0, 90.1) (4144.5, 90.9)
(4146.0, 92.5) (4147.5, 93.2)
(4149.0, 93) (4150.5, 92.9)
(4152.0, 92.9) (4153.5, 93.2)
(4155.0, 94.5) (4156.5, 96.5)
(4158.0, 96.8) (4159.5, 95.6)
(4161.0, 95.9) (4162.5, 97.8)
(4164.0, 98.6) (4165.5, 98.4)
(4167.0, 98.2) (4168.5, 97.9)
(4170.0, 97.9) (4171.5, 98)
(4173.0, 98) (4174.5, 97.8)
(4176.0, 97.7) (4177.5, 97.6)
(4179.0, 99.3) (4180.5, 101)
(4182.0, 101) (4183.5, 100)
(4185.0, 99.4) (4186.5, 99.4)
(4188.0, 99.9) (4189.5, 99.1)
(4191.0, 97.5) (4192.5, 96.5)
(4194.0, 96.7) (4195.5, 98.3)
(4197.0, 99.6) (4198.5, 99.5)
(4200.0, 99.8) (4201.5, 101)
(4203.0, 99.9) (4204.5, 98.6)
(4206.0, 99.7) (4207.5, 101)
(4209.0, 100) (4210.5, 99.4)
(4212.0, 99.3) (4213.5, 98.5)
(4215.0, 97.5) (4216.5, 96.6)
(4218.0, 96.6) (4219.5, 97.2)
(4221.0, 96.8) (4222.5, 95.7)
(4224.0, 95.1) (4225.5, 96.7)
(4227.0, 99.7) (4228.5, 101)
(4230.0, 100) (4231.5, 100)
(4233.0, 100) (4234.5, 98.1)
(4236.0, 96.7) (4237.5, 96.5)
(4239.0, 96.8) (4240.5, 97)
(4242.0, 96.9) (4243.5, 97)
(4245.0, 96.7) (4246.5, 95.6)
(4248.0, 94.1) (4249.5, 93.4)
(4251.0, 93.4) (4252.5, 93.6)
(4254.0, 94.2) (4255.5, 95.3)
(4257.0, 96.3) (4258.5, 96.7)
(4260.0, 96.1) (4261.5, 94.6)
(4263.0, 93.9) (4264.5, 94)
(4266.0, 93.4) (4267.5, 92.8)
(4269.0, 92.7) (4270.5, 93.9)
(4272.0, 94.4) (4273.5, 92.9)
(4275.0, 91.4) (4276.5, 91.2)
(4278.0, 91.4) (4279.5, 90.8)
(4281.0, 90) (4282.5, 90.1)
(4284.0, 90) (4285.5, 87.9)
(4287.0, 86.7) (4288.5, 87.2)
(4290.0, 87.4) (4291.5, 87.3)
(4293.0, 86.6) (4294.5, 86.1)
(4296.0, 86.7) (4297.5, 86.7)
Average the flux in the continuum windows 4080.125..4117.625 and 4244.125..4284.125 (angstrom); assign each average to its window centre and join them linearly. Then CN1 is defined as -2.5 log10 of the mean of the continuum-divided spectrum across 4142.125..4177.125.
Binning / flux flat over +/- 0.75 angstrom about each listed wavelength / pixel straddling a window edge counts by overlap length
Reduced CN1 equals -0.219 mag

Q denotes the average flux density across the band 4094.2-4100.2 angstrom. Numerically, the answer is 62.3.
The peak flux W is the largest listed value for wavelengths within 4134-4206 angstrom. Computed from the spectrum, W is 101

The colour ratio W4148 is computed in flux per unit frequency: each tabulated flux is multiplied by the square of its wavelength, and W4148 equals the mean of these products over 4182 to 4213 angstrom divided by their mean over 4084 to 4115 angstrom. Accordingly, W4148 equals 1.6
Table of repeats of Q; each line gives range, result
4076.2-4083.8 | 85.9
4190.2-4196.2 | 97.3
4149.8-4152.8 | 92.9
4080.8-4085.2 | 82.7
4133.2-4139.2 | 89.7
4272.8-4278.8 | 91.7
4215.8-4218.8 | 96.6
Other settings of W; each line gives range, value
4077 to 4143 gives 91.6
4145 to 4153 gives 93.2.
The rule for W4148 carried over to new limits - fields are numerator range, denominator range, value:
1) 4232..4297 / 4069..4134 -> 1.32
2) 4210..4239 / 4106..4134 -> 1.34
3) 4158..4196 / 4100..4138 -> 1.34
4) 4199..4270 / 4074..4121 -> 1.43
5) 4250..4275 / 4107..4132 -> 1.31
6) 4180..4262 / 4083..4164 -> 1.28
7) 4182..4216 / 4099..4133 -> 1.41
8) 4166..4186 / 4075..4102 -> 1.39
